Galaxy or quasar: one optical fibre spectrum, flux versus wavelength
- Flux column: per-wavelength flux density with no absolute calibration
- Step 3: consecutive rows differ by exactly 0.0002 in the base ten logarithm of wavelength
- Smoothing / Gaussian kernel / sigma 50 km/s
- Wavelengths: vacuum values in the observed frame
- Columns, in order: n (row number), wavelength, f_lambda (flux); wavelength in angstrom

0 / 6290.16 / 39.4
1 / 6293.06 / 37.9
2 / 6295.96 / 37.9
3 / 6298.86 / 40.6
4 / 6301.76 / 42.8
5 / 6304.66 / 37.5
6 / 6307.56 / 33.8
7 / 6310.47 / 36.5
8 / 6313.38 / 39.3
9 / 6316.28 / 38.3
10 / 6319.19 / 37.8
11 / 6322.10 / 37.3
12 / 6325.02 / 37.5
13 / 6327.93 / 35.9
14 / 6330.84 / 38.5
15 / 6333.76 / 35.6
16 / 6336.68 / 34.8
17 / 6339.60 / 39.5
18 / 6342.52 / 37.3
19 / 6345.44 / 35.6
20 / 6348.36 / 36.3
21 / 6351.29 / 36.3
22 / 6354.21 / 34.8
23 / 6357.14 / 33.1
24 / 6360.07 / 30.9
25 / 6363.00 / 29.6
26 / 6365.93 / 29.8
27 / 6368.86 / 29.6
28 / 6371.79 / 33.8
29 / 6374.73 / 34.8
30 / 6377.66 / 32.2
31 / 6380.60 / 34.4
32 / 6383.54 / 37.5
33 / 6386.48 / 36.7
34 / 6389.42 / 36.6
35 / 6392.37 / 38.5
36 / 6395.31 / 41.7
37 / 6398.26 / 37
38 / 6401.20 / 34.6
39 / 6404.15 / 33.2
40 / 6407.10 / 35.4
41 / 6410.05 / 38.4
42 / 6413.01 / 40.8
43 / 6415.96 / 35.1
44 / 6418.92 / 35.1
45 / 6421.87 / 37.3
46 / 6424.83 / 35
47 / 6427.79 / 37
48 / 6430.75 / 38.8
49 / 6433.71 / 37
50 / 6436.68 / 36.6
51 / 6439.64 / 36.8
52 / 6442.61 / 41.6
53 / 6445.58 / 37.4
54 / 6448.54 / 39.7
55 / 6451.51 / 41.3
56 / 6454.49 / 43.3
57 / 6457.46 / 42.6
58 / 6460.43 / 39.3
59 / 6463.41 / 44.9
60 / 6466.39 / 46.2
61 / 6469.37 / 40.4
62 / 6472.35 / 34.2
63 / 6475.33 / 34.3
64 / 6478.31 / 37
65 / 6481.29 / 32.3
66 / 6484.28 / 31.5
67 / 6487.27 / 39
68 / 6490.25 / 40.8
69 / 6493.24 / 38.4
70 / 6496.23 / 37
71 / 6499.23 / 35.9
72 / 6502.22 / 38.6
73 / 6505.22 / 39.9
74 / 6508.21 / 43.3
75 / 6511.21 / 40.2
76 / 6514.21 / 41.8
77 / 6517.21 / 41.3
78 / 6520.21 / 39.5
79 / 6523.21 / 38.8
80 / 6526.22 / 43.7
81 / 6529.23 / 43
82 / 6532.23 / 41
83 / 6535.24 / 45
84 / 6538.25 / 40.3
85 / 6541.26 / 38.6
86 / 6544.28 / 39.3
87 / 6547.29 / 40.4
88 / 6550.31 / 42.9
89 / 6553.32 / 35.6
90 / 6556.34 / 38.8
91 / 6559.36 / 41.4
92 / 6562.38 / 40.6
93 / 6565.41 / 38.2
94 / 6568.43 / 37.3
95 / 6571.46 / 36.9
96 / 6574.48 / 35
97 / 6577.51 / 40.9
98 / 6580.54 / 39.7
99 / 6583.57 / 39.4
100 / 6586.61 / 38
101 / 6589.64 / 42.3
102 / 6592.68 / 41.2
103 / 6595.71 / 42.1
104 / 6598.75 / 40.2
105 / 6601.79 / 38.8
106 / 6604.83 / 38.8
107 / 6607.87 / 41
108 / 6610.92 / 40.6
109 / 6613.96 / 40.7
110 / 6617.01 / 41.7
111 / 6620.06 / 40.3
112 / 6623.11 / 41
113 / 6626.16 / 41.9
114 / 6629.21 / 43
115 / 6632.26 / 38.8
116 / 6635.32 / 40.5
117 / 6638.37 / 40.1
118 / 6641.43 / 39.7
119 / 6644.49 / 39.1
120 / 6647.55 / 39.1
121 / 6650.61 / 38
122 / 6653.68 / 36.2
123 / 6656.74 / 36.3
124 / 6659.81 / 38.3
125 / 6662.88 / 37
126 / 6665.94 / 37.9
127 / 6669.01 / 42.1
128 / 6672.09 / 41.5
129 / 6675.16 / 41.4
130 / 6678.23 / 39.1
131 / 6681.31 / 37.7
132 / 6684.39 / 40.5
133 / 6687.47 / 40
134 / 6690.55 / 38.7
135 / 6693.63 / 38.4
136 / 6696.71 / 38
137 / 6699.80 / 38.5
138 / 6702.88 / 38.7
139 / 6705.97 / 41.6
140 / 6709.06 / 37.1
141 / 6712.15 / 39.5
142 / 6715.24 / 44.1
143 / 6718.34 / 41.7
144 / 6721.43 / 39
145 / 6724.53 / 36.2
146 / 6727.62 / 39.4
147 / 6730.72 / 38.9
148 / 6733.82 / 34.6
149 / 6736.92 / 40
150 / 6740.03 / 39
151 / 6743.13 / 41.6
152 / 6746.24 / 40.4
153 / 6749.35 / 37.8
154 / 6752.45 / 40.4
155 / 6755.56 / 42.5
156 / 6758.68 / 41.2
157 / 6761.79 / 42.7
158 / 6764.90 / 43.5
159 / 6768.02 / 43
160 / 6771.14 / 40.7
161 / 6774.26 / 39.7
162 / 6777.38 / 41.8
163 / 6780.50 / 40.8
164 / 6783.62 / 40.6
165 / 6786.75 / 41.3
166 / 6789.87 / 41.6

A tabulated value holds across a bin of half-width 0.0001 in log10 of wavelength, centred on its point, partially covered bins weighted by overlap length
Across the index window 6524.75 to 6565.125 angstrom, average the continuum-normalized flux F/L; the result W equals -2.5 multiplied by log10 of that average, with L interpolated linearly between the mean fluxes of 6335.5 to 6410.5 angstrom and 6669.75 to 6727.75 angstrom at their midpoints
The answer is -0.09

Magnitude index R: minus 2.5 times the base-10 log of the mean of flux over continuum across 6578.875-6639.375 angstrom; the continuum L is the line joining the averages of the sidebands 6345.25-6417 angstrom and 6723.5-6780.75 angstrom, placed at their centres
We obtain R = -0.06 mag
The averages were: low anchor 35.1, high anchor 40.3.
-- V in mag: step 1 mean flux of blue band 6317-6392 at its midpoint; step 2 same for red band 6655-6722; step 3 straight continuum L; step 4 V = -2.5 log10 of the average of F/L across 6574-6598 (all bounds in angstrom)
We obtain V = -0.054 mag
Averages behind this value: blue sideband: 35.1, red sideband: 39.4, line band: 40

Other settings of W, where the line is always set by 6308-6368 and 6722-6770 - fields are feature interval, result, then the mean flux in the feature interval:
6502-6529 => -0.09 mag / 41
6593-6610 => -0.05 mag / 40.3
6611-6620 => -0.06 mag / 41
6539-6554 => -0.05 mag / 39.6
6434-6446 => -0.04 mag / 38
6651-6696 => 0.01 mag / 38.9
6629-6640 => -0.04 mag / 40.3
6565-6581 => 0.01 mag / 37.9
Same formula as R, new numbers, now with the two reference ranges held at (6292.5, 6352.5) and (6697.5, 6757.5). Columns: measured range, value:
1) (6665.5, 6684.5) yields -0.02 mag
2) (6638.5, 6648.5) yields -0.01 mag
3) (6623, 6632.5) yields -0.07 mag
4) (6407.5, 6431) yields 0.03 mag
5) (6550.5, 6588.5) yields 0.00 mag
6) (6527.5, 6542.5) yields -0.08 mag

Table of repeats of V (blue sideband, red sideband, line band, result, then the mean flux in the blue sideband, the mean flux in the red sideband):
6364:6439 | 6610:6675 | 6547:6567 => -0.04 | 35.9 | 39.7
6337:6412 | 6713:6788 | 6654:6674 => 0.01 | 35.1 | 40.4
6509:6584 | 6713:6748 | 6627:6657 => 0.01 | 40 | 39.5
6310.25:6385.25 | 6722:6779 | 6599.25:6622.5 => -0.05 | 35.2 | 40.2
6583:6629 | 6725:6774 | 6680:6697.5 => 0.04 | 40.6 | 40.3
